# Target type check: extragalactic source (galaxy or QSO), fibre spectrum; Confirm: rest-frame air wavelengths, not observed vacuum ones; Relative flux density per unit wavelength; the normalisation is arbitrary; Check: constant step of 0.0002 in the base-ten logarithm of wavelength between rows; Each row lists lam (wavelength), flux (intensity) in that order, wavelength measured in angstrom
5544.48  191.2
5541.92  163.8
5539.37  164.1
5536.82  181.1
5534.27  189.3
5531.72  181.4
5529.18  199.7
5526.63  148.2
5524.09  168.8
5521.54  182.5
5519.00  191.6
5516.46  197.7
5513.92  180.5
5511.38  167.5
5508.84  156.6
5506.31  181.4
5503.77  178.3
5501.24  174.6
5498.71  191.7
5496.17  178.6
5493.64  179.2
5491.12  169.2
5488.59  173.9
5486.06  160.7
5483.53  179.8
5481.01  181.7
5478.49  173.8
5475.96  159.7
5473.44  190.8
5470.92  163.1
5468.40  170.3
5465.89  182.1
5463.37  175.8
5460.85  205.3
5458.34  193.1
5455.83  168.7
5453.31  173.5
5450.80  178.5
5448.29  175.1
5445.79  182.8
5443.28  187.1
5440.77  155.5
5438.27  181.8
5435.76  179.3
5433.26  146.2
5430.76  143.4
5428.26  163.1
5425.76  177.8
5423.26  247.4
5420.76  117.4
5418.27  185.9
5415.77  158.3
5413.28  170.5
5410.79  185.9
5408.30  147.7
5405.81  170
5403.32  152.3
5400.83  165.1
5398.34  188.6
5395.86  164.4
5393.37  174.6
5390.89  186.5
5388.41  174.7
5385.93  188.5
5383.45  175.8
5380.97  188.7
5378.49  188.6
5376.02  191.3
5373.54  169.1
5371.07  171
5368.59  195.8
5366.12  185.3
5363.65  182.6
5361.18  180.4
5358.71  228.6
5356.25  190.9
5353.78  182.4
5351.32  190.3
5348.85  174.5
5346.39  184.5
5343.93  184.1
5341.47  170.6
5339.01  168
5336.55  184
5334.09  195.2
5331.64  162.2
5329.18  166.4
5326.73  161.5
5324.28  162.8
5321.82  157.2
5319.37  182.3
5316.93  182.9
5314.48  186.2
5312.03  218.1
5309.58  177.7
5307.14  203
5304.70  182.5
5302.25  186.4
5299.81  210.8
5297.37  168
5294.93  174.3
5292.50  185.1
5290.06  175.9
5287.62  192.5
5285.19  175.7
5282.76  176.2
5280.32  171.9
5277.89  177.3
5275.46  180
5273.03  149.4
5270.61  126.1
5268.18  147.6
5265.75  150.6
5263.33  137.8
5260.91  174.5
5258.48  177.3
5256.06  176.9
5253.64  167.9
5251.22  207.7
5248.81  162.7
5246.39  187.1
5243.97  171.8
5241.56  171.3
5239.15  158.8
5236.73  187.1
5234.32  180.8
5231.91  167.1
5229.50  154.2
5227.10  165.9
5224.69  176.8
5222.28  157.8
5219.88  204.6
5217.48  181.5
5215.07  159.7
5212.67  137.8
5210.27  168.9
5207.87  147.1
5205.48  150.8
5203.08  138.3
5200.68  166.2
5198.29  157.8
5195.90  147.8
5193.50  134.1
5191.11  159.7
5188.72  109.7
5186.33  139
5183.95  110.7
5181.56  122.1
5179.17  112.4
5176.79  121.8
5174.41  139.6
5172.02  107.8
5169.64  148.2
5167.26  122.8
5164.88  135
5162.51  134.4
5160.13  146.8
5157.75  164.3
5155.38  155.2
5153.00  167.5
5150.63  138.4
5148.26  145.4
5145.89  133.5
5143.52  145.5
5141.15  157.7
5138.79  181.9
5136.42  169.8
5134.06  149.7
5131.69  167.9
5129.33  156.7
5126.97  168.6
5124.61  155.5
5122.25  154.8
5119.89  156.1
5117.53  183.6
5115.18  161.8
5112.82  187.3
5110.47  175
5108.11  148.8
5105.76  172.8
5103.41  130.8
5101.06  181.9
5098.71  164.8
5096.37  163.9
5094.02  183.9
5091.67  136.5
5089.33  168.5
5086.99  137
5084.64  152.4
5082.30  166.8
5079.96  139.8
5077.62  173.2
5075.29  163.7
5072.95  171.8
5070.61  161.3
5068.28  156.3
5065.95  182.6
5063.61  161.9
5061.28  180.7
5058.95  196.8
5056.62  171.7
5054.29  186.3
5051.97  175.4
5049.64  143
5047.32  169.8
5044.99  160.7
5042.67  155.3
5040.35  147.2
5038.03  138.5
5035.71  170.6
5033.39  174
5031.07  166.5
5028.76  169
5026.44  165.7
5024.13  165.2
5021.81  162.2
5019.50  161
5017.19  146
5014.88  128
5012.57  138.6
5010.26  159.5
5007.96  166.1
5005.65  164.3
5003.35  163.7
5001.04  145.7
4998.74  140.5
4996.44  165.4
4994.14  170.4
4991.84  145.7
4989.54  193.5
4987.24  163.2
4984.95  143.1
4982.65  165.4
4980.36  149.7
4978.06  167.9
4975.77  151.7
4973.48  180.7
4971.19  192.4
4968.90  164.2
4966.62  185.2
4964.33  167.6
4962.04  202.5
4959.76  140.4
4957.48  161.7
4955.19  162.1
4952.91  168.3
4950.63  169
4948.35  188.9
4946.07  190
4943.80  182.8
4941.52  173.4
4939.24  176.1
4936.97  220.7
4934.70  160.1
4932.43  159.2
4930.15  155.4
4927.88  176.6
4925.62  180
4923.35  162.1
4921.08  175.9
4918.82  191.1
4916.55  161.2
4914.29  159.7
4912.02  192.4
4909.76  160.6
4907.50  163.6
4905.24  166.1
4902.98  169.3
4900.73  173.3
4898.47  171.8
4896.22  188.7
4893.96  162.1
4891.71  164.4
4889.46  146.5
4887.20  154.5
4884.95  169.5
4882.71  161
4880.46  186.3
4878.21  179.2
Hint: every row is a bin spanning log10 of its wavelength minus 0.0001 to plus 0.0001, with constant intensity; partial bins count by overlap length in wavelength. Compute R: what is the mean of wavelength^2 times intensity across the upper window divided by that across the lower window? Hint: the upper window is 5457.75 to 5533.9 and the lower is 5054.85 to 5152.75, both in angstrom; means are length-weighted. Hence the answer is 1.3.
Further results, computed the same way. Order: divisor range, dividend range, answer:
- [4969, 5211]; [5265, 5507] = 1.27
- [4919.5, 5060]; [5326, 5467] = 1.25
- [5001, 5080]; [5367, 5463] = 1.24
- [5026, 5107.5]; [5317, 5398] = 1.23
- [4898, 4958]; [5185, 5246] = 1.04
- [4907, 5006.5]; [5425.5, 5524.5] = 1.26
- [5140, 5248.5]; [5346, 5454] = 1.27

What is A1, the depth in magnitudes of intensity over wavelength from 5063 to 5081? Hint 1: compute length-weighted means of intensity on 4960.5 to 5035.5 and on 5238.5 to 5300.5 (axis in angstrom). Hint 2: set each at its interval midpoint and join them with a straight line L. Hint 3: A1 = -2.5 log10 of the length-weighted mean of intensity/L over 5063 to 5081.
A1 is 0.01 mag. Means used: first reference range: 163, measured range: 164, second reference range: 171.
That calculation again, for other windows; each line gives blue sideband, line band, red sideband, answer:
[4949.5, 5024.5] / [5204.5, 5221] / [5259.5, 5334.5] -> 0.04 mag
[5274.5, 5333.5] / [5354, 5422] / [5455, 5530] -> 0.01 mag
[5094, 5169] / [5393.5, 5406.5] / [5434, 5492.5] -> 0.03 mag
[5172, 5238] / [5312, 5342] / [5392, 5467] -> -0.08 mag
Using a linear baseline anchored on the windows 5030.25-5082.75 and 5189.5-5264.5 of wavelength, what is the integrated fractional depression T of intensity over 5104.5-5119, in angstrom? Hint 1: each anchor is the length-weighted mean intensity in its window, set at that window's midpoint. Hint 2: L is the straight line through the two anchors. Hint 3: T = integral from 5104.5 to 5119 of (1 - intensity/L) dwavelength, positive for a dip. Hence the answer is -0.5 angstrom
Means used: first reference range 166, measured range 171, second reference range 165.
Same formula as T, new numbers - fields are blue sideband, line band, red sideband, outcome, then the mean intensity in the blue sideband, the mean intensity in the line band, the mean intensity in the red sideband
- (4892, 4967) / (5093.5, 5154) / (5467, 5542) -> 4.4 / 173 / 161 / 176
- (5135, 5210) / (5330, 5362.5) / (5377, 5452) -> -3.8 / 143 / 184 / 173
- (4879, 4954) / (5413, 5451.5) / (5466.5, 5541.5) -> 0.9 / 172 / 172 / 176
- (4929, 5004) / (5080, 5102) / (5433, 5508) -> 1.3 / 169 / 160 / 177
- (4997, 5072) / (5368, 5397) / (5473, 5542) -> -1.3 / 162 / 180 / 177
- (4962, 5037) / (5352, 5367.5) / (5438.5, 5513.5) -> -1.7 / 163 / 192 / 176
